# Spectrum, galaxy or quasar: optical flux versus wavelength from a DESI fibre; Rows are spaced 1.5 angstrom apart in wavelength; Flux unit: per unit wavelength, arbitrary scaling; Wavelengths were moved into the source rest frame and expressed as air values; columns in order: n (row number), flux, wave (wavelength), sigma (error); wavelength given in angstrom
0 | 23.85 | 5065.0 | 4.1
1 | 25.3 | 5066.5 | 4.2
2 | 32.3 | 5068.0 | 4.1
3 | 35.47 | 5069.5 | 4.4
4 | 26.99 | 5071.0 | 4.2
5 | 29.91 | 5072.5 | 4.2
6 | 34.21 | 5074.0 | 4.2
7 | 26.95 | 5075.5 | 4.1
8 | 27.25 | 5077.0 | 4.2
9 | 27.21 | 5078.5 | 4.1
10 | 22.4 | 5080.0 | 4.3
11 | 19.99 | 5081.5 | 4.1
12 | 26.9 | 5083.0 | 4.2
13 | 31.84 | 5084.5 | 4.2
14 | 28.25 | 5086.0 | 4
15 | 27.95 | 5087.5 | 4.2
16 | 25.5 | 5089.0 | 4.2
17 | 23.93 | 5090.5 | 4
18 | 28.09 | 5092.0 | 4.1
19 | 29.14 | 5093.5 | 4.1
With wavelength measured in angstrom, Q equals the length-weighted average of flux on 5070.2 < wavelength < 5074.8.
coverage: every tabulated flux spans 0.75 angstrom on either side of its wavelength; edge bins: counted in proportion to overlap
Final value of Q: 30.4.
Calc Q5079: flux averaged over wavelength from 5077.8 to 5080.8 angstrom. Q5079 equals 24.7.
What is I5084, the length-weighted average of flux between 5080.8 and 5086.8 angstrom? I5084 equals 26.8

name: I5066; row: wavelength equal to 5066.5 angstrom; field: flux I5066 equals 25.3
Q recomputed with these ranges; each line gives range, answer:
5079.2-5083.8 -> 23.2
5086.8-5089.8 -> 26.7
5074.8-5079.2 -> 27.1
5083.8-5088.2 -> 29.3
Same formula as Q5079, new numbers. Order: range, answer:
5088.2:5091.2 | 24.8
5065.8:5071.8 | 30.1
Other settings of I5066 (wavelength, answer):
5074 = 34.21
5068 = 32.3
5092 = 28.09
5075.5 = 26.95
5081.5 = 19.99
